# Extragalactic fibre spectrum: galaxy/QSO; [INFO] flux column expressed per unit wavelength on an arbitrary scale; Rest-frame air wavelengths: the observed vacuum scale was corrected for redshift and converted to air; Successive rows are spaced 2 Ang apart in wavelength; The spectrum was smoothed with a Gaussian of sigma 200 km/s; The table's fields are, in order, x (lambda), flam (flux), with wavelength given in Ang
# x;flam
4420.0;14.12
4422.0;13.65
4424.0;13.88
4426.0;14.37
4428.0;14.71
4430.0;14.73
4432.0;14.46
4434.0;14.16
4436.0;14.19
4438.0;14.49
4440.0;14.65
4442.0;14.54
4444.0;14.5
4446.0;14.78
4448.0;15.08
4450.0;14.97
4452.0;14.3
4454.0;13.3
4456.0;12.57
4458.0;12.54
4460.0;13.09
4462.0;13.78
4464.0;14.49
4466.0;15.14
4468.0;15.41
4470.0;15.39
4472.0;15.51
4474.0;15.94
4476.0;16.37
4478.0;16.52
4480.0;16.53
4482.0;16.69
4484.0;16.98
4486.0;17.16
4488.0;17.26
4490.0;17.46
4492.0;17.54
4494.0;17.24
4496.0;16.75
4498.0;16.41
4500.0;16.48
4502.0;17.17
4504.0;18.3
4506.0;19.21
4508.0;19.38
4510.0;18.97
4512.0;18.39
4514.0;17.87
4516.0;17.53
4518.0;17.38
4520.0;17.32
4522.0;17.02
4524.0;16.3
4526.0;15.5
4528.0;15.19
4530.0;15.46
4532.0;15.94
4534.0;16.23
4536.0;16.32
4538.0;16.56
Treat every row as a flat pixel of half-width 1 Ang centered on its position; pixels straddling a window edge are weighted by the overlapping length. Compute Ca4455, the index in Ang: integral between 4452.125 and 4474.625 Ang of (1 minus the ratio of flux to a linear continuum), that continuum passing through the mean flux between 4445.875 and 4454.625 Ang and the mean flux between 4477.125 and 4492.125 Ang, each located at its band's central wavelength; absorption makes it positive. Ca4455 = 1.8 Ang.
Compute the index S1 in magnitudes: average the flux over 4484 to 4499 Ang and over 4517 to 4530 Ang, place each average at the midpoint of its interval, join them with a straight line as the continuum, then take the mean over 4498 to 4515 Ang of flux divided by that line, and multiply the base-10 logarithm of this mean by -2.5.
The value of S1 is -0.08 mag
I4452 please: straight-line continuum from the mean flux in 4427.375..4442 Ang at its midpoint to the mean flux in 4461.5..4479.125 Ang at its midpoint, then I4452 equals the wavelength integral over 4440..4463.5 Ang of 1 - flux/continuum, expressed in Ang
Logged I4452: 1.5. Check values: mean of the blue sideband 14.5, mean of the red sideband 15.4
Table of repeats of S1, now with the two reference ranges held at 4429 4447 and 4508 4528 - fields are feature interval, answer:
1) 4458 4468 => 0.10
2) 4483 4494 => -0.06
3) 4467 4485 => -0.02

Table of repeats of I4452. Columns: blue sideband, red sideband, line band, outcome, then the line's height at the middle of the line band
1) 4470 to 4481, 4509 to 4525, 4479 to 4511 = -1.3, 16.8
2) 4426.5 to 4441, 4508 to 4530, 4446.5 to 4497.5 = 0.6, 15.7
